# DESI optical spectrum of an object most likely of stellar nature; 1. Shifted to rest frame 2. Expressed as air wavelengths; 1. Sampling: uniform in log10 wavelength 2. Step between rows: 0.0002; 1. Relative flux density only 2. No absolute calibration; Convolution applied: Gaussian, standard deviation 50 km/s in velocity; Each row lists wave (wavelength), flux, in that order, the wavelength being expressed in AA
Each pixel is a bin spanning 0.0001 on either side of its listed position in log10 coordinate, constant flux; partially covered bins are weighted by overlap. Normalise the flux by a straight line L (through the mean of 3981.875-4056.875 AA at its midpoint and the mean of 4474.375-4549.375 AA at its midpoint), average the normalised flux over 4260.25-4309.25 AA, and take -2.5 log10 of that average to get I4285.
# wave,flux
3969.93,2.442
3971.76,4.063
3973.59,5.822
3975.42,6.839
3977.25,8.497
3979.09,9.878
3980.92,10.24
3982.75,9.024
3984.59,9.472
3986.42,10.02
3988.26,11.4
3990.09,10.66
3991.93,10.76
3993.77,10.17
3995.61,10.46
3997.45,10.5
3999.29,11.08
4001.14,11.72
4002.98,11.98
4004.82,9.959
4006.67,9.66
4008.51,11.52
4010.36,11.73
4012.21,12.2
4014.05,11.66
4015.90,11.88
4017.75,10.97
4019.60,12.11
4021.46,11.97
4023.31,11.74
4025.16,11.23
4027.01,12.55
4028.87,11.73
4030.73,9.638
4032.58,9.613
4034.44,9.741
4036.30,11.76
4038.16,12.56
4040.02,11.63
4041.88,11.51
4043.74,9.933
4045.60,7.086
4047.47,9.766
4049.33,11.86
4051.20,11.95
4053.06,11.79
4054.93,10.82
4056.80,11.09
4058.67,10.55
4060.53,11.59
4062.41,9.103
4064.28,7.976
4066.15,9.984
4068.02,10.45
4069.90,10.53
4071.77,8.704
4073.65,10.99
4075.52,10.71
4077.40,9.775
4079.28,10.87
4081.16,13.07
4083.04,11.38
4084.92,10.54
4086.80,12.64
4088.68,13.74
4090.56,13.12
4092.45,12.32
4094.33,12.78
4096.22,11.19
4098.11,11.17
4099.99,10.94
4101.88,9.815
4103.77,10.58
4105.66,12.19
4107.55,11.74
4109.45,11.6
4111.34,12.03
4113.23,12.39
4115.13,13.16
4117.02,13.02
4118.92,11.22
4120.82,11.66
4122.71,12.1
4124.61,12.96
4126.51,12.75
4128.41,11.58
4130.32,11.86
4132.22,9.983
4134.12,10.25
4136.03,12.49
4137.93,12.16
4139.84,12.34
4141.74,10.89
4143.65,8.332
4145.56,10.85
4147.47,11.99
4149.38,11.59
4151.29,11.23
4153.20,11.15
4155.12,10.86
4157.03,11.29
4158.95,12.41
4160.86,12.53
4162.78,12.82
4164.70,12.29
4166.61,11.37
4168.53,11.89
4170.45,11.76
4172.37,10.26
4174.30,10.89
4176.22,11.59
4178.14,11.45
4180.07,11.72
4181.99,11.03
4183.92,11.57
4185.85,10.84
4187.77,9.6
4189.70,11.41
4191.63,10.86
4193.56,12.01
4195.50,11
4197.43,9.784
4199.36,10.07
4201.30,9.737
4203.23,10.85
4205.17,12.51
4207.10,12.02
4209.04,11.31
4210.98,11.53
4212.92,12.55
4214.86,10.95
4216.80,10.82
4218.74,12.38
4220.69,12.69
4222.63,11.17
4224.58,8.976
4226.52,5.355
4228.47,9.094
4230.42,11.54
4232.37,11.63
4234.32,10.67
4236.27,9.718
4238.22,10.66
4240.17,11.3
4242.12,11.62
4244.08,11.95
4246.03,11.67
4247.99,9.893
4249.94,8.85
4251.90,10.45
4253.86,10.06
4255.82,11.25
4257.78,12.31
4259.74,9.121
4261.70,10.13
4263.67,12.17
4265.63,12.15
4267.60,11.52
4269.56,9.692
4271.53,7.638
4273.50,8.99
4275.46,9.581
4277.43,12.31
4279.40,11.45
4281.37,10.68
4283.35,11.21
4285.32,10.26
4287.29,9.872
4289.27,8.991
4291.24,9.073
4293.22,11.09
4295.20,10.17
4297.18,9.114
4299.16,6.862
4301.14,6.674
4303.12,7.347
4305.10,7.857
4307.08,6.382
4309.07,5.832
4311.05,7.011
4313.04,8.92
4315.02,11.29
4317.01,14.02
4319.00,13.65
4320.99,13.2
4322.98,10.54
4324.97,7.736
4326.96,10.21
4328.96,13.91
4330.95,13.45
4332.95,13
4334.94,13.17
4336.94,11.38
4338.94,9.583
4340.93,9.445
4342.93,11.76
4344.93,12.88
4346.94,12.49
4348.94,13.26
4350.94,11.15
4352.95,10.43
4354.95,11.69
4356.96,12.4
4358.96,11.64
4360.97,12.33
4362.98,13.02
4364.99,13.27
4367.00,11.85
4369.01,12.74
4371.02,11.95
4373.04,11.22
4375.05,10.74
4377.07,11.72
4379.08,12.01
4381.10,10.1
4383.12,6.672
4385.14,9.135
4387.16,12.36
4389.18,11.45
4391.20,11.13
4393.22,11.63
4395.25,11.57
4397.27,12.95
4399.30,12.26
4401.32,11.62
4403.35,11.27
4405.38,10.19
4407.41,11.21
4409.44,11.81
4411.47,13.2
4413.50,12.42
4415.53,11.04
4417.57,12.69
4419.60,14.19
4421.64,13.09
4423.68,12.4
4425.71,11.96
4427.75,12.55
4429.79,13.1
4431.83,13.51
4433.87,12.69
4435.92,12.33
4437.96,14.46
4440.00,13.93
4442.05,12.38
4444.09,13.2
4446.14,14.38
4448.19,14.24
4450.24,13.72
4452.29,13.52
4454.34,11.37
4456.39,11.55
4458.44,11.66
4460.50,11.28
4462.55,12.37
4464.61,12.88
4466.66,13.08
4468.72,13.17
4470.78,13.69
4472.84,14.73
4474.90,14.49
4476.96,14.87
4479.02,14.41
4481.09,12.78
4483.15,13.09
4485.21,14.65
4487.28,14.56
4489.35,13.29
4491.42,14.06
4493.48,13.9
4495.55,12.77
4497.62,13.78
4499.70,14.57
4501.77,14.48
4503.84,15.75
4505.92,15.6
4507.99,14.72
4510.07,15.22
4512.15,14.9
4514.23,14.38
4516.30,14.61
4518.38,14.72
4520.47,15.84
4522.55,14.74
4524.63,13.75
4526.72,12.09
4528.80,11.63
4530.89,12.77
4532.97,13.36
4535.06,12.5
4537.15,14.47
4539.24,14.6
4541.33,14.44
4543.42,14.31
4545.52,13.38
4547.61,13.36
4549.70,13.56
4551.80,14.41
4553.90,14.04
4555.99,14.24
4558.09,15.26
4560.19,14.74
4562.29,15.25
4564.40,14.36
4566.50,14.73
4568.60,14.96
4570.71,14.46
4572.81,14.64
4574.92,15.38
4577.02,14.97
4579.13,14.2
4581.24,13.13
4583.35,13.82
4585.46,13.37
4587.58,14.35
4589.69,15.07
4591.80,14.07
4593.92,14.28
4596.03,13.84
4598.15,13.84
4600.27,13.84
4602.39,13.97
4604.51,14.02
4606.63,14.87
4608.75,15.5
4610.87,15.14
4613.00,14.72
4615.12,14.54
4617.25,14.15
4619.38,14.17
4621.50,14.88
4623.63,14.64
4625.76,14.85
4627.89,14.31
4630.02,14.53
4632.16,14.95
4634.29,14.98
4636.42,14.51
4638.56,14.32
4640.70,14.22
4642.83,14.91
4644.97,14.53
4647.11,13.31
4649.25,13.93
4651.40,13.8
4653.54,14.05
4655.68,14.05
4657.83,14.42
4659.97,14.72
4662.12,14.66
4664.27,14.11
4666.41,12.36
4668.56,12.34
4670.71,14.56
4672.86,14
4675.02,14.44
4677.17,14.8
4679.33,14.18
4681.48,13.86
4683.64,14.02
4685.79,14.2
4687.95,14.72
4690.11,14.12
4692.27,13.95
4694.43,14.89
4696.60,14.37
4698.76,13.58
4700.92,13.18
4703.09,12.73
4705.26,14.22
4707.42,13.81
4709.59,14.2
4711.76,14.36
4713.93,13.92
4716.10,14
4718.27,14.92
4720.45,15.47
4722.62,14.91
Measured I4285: 0.30 mag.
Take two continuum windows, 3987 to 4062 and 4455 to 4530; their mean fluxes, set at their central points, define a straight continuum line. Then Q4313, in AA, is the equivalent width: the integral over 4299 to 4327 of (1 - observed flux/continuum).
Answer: 7.8 AA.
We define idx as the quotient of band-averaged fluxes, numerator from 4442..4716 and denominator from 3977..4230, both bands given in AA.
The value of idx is 1.26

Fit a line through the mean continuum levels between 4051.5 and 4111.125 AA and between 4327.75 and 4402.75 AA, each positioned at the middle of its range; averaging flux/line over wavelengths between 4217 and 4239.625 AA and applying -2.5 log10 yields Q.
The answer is 0.10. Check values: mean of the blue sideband 11.1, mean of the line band 10.4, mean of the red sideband 11.7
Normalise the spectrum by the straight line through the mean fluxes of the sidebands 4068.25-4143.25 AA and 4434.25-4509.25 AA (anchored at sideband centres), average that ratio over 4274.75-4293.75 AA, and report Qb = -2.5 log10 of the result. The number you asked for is 0.20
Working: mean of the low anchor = 11.6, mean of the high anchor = 13.6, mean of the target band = 10.4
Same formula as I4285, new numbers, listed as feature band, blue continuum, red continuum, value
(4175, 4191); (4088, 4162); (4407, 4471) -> 0.071 mag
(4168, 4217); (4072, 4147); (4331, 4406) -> 0.042 mag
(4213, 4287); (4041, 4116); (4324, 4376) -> 0.091 mag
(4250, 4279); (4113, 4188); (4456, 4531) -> 0.174 mag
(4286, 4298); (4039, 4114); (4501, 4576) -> 0.278 mag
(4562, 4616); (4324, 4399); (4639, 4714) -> -0.084 mag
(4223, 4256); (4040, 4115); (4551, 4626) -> 0.182 mag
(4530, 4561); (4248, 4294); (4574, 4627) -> -0.020 mag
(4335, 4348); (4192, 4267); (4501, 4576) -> 0.065 mag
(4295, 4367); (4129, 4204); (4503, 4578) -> 0.170 mag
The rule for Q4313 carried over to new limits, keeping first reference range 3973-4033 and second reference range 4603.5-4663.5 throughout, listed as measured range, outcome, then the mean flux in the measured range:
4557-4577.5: -1.2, 14.9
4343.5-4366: 1.0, 12.2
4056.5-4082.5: 1.5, 10.4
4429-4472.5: 1.2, 13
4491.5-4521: -2.0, 14.6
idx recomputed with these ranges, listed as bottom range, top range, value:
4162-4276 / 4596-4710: 1.31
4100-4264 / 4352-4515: 1.14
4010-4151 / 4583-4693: 1.26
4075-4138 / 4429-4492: 1.13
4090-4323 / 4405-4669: 1.28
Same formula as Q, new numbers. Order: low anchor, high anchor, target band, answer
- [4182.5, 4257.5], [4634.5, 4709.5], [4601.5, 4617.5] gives -0.08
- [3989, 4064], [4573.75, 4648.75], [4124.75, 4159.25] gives 0.03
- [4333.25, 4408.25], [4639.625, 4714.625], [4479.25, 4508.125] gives -0.13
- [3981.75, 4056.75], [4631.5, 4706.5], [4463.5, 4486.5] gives -0.05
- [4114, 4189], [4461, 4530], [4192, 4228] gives 0.11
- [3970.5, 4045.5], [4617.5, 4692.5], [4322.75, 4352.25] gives 0.07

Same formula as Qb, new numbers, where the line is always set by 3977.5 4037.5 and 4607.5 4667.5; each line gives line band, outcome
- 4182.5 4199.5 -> 0.10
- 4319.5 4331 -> 0.11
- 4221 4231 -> 0.28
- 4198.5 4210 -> 0.08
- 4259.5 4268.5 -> 0.11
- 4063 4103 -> 0.02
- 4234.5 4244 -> 0.12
